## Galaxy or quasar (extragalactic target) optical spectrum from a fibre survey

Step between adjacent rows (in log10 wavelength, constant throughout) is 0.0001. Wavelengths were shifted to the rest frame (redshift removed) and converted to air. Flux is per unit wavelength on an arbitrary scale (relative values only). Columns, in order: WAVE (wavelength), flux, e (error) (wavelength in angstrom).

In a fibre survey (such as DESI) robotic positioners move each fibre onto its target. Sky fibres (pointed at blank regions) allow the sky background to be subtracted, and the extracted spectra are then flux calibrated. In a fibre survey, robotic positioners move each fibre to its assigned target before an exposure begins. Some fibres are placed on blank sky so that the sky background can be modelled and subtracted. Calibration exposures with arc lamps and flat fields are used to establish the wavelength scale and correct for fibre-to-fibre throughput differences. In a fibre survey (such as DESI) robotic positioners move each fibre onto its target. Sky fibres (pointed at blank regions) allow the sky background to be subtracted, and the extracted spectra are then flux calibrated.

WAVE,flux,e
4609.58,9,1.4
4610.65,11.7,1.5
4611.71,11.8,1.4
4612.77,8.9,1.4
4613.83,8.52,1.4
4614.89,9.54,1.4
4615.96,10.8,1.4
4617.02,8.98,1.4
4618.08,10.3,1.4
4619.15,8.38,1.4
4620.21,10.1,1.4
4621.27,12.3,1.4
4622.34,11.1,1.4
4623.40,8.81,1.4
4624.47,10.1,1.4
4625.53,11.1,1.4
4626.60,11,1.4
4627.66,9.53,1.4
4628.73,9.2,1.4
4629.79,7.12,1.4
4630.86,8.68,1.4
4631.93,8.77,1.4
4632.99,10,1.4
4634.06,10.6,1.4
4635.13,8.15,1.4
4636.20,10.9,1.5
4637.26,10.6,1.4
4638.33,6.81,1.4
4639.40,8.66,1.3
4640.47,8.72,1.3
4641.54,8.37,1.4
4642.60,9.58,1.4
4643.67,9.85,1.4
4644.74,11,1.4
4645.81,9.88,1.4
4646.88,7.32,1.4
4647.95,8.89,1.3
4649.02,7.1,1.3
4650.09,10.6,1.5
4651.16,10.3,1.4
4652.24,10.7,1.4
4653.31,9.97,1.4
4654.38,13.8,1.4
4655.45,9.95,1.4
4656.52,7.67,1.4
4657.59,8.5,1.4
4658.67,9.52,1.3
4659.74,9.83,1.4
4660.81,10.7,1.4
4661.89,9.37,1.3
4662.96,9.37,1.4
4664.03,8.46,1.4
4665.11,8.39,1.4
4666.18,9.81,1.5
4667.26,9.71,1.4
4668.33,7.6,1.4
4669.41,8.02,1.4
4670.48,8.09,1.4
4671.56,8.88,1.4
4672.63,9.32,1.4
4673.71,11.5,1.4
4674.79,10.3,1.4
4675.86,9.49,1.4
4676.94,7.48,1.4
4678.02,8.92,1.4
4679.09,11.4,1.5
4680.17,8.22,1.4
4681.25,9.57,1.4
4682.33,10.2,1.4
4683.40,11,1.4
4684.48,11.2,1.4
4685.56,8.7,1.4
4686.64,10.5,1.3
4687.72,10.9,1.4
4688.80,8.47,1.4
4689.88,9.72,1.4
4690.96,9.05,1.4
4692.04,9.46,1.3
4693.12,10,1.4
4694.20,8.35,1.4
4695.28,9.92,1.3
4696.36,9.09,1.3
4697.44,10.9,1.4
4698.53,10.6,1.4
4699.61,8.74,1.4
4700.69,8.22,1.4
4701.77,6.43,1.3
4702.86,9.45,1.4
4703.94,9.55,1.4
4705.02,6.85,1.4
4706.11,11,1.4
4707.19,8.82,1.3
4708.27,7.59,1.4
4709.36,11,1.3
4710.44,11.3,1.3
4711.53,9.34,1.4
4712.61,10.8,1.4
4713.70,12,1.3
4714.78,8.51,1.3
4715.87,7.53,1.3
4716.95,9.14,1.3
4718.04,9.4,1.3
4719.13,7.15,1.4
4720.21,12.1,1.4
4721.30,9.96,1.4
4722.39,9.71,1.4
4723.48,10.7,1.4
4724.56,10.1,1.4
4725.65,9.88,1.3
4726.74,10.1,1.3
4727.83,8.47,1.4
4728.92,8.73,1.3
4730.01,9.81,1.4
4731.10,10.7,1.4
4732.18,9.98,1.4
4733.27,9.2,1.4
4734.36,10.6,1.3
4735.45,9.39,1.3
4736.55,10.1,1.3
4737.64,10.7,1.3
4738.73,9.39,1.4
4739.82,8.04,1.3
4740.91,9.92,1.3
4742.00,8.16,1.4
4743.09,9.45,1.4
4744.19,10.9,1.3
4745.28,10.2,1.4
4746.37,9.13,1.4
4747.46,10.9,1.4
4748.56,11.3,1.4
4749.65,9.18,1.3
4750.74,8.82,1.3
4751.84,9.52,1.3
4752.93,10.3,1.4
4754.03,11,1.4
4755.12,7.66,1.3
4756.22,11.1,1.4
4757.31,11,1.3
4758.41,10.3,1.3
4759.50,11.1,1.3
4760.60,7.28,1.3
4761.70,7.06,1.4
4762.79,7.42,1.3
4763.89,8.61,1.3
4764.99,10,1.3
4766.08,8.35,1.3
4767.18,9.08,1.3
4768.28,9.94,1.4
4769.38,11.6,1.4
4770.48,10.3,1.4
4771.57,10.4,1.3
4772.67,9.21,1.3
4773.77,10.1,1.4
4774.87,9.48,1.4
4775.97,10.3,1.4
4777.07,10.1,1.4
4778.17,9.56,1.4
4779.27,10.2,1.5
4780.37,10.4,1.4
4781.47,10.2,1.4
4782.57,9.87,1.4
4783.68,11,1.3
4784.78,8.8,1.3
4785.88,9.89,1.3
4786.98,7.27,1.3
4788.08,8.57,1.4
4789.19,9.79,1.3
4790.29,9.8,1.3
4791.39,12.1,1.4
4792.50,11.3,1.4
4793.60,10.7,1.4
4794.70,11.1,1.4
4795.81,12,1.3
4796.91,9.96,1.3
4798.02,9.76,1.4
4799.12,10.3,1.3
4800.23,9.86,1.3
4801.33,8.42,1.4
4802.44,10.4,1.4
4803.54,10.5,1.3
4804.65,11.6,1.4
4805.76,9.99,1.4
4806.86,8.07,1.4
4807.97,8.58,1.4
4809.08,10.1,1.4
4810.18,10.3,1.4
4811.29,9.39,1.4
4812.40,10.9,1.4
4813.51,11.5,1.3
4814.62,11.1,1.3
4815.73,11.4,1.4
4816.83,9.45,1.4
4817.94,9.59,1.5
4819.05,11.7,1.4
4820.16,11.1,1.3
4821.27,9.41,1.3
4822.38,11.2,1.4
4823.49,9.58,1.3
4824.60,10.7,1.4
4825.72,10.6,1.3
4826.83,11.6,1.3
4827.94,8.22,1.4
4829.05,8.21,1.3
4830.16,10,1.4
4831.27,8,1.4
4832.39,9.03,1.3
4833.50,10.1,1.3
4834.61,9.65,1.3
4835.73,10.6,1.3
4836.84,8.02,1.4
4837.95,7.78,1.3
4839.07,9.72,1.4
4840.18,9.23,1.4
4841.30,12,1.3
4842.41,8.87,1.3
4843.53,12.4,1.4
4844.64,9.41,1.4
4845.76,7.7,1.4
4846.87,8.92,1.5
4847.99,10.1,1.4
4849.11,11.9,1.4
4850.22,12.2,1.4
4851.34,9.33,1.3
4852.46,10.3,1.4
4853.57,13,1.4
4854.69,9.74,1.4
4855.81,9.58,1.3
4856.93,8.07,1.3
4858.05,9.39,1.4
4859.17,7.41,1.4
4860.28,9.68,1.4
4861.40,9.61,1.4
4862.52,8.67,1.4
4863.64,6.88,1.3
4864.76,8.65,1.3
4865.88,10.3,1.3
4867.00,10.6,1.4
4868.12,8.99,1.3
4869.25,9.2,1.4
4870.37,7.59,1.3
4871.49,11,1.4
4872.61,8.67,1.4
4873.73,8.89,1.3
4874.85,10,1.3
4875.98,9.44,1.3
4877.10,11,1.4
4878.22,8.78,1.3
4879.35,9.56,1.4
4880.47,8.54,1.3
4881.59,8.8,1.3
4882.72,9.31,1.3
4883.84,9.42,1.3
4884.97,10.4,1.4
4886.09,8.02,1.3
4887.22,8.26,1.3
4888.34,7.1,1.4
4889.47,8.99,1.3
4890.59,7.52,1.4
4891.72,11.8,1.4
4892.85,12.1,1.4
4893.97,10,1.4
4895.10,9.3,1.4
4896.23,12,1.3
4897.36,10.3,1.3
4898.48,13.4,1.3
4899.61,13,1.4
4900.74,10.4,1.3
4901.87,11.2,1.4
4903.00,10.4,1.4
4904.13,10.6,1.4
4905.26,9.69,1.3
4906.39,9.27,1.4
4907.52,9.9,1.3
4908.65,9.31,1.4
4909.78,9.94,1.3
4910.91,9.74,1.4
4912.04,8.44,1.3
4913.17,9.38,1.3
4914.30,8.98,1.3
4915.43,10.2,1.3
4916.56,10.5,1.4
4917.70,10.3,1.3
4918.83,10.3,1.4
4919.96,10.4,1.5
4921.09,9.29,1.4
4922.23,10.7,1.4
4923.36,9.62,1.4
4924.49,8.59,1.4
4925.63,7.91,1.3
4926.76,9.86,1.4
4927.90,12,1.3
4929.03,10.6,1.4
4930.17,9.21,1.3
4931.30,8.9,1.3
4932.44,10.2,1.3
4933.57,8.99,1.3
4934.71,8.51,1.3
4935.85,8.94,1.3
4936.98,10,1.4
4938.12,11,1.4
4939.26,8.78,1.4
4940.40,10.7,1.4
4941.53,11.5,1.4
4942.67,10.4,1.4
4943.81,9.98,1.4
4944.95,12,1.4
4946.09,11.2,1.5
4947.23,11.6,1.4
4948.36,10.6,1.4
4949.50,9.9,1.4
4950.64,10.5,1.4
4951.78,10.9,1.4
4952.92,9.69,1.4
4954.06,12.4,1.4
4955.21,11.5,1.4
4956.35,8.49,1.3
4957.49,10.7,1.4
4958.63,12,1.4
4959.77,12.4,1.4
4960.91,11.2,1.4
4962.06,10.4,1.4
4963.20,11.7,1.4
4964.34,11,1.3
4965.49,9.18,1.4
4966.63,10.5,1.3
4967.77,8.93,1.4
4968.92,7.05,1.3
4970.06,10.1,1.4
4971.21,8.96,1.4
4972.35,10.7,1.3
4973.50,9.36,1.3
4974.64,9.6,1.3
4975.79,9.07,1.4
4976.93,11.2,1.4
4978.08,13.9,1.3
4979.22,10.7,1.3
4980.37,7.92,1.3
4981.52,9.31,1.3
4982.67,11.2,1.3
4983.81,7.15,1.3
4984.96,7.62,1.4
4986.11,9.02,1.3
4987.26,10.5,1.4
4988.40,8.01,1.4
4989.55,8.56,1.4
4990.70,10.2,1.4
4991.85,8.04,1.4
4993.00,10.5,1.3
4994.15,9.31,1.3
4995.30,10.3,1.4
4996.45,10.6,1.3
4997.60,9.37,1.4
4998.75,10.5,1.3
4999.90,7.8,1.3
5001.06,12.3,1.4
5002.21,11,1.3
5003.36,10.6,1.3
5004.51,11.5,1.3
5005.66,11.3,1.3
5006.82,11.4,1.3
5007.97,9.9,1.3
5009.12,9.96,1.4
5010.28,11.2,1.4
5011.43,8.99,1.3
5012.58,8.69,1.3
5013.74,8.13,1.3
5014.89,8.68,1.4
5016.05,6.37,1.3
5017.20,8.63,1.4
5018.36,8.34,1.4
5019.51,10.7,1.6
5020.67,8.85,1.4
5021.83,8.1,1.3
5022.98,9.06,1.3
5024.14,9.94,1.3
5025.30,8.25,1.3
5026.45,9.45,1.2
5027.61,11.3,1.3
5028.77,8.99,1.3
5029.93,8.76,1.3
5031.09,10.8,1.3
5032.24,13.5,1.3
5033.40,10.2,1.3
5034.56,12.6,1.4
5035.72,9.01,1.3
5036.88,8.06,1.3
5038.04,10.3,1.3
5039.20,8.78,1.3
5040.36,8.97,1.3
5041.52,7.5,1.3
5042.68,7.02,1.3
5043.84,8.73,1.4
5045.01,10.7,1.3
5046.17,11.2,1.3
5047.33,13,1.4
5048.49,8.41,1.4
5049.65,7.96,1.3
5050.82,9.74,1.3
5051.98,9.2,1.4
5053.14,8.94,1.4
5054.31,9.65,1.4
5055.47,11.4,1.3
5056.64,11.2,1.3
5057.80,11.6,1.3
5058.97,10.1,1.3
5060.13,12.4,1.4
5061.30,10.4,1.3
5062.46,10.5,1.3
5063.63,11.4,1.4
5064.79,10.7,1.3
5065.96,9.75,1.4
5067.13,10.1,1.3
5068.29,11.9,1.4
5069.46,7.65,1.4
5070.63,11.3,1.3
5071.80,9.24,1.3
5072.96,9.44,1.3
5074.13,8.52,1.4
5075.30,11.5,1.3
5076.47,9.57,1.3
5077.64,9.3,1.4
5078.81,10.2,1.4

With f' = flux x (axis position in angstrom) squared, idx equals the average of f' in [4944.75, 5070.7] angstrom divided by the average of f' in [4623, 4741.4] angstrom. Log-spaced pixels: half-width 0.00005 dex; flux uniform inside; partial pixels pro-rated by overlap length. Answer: 1.20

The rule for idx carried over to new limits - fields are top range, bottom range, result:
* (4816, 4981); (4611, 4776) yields 1.13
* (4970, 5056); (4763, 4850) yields 1.06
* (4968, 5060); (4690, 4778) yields 1.13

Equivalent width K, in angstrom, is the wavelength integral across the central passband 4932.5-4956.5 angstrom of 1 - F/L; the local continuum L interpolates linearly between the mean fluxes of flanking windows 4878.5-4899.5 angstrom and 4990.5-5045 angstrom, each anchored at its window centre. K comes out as -1.7 angstrom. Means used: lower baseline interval 9.77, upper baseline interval 9.63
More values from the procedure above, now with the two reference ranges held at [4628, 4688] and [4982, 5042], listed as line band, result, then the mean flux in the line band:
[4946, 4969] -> -2.54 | 10.6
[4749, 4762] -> -0.16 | 9.59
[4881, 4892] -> 0.75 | 8.89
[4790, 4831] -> -3.33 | 10.3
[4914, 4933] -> -0.63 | 9.87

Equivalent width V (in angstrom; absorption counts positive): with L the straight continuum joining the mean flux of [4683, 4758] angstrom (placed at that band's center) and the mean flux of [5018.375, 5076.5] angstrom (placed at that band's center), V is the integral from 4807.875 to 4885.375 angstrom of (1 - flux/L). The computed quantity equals 0.2 angstrom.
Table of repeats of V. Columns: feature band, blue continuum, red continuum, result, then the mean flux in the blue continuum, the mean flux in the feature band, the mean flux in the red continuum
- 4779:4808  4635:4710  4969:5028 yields -1.7 angstrom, 9.4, 10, 9.62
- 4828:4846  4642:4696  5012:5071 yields 0.4 angstrom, 9.53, 9.42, 9.74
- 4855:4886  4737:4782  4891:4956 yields 2.8 angstrom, 9.7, 9.19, 10.3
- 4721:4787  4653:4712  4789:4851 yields 0.5 angstrom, 9.46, 9.72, 10.1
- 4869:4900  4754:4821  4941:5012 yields 1.1 angstrom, 9.96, 9.72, 10.2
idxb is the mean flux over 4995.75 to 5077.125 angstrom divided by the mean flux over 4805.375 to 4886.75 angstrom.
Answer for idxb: 1.02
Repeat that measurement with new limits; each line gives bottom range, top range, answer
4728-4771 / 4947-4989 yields 1.05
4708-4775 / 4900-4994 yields 1.03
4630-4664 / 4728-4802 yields 1.04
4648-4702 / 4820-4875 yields 1.01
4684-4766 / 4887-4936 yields 1.04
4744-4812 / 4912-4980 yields 1.03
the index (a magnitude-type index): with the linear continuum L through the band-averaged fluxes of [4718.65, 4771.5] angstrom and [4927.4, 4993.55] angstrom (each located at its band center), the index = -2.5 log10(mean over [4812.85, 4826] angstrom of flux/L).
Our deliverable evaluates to -0.084 mag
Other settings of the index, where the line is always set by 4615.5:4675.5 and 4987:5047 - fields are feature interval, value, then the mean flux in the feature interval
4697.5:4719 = 0.03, 9.27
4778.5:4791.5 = -0.02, 9.74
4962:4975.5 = -0.01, 9.75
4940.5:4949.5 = -0.14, 11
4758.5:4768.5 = 0.09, 8.79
